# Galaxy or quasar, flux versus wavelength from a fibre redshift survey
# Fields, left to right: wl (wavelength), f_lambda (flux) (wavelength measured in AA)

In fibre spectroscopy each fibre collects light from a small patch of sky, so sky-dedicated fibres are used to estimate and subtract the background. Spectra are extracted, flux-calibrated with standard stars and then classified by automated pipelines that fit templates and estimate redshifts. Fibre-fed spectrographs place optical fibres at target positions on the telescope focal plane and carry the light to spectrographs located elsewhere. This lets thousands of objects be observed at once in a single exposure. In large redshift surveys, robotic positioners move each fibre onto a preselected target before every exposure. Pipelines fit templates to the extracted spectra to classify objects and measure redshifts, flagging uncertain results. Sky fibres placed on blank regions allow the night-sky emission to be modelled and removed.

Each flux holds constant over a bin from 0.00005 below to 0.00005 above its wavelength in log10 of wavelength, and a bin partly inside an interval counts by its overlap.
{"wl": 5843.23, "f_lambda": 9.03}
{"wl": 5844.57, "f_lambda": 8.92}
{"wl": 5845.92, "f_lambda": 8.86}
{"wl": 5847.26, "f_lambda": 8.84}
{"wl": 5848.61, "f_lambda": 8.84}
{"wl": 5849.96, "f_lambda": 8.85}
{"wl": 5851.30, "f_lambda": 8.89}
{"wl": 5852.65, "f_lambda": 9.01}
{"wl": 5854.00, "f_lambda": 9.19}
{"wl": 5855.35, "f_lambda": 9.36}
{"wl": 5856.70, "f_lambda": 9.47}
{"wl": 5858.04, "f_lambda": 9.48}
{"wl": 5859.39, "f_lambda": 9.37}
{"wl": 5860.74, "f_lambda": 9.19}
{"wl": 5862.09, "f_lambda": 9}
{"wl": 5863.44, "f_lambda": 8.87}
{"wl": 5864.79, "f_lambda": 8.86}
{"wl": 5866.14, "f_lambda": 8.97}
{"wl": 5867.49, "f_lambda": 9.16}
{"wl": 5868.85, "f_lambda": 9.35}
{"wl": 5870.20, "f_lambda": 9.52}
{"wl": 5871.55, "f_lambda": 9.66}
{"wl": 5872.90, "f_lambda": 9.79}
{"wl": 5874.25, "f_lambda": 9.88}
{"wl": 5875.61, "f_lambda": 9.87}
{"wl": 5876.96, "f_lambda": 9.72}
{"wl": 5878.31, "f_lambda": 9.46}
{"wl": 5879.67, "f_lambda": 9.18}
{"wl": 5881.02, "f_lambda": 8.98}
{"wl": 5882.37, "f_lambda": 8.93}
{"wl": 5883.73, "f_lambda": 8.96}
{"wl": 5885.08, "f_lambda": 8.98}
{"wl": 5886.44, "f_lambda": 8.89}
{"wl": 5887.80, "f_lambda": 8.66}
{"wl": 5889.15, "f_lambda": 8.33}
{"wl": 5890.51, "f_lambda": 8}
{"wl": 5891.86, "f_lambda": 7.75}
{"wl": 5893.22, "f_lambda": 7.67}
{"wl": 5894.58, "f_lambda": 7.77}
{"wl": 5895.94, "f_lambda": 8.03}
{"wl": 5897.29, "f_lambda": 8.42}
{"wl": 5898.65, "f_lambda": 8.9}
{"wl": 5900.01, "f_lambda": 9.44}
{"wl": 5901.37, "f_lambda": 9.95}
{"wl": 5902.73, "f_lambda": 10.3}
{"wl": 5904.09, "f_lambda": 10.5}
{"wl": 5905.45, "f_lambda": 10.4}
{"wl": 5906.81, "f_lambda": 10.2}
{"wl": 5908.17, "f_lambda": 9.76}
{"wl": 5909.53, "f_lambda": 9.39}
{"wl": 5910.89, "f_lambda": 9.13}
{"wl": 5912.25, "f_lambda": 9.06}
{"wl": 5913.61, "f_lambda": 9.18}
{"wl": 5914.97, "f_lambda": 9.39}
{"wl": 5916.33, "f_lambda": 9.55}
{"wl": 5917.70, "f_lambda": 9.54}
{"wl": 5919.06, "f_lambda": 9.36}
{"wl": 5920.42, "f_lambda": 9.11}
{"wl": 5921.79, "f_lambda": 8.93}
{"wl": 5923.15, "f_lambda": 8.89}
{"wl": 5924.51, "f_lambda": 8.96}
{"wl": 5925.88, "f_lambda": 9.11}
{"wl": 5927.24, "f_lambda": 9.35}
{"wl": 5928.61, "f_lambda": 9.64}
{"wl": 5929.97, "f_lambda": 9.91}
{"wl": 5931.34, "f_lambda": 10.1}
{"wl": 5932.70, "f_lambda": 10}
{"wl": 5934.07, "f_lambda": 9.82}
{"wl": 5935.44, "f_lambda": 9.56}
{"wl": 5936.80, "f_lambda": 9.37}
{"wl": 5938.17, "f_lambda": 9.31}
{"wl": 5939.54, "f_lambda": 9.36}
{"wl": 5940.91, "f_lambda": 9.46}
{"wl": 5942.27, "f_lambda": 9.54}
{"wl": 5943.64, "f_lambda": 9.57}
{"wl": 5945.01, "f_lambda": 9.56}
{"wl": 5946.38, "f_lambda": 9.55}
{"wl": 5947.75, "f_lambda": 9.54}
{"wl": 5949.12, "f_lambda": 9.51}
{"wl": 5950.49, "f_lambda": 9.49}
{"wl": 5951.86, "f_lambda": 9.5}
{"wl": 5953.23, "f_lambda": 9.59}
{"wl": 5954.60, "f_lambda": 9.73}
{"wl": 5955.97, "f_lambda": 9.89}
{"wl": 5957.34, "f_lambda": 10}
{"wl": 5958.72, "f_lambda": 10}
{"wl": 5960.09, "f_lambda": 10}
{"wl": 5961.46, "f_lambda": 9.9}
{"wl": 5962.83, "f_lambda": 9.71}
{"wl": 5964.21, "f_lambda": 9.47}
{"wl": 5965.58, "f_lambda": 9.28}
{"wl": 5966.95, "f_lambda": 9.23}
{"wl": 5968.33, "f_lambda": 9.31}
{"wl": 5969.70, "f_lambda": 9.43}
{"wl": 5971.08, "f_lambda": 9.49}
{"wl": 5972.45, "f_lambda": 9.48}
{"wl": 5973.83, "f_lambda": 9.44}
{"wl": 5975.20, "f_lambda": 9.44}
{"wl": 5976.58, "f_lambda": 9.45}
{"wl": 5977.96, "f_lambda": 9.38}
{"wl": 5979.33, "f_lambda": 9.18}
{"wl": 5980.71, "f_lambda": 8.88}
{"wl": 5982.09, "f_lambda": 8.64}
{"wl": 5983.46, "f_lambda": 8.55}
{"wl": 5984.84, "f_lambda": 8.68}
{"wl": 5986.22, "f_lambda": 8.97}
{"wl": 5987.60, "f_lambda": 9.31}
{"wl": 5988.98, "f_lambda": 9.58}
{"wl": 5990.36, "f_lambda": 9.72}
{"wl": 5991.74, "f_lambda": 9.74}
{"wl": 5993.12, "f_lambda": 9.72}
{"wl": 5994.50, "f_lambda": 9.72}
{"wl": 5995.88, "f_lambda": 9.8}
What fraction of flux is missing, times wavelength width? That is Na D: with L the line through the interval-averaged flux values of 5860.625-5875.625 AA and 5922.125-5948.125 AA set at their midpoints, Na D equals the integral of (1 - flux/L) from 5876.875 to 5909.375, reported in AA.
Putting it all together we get 1.2 AA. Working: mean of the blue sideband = 9.32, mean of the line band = 9.04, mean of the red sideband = 9.5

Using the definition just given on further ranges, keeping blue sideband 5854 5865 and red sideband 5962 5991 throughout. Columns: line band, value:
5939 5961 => -0.9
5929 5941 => -0.5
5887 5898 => 1.4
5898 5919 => -0.9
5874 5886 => -0.1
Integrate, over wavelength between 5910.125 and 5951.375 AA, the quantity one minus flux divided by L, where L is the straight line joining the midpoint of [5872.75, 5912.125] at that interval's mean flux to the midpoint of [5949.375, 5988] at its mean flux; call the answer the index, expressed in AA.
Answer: -0.7 AA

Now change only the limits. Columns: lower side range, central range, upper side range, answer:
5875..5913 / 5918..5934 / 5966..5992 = -0.46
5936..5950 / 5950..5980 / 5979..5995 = -0.69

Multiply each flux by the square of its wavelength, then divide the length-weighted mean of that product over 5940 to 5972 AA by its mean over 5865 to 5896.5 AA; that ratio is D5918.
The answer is 1.10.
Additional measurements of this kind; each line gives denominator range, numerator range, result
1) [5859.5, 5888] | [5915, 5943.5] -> 1.04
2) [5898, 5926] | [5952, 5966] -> 1.05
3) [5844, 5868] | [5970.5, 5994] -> 1.07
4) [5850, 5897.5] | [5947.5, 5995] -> 1.09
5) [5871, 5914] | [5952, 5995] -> 1.06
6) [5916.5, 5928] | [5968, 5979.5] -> 1.04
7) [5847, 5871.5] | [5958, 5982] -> 1.07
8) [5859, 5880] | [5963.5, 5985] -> 1.02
